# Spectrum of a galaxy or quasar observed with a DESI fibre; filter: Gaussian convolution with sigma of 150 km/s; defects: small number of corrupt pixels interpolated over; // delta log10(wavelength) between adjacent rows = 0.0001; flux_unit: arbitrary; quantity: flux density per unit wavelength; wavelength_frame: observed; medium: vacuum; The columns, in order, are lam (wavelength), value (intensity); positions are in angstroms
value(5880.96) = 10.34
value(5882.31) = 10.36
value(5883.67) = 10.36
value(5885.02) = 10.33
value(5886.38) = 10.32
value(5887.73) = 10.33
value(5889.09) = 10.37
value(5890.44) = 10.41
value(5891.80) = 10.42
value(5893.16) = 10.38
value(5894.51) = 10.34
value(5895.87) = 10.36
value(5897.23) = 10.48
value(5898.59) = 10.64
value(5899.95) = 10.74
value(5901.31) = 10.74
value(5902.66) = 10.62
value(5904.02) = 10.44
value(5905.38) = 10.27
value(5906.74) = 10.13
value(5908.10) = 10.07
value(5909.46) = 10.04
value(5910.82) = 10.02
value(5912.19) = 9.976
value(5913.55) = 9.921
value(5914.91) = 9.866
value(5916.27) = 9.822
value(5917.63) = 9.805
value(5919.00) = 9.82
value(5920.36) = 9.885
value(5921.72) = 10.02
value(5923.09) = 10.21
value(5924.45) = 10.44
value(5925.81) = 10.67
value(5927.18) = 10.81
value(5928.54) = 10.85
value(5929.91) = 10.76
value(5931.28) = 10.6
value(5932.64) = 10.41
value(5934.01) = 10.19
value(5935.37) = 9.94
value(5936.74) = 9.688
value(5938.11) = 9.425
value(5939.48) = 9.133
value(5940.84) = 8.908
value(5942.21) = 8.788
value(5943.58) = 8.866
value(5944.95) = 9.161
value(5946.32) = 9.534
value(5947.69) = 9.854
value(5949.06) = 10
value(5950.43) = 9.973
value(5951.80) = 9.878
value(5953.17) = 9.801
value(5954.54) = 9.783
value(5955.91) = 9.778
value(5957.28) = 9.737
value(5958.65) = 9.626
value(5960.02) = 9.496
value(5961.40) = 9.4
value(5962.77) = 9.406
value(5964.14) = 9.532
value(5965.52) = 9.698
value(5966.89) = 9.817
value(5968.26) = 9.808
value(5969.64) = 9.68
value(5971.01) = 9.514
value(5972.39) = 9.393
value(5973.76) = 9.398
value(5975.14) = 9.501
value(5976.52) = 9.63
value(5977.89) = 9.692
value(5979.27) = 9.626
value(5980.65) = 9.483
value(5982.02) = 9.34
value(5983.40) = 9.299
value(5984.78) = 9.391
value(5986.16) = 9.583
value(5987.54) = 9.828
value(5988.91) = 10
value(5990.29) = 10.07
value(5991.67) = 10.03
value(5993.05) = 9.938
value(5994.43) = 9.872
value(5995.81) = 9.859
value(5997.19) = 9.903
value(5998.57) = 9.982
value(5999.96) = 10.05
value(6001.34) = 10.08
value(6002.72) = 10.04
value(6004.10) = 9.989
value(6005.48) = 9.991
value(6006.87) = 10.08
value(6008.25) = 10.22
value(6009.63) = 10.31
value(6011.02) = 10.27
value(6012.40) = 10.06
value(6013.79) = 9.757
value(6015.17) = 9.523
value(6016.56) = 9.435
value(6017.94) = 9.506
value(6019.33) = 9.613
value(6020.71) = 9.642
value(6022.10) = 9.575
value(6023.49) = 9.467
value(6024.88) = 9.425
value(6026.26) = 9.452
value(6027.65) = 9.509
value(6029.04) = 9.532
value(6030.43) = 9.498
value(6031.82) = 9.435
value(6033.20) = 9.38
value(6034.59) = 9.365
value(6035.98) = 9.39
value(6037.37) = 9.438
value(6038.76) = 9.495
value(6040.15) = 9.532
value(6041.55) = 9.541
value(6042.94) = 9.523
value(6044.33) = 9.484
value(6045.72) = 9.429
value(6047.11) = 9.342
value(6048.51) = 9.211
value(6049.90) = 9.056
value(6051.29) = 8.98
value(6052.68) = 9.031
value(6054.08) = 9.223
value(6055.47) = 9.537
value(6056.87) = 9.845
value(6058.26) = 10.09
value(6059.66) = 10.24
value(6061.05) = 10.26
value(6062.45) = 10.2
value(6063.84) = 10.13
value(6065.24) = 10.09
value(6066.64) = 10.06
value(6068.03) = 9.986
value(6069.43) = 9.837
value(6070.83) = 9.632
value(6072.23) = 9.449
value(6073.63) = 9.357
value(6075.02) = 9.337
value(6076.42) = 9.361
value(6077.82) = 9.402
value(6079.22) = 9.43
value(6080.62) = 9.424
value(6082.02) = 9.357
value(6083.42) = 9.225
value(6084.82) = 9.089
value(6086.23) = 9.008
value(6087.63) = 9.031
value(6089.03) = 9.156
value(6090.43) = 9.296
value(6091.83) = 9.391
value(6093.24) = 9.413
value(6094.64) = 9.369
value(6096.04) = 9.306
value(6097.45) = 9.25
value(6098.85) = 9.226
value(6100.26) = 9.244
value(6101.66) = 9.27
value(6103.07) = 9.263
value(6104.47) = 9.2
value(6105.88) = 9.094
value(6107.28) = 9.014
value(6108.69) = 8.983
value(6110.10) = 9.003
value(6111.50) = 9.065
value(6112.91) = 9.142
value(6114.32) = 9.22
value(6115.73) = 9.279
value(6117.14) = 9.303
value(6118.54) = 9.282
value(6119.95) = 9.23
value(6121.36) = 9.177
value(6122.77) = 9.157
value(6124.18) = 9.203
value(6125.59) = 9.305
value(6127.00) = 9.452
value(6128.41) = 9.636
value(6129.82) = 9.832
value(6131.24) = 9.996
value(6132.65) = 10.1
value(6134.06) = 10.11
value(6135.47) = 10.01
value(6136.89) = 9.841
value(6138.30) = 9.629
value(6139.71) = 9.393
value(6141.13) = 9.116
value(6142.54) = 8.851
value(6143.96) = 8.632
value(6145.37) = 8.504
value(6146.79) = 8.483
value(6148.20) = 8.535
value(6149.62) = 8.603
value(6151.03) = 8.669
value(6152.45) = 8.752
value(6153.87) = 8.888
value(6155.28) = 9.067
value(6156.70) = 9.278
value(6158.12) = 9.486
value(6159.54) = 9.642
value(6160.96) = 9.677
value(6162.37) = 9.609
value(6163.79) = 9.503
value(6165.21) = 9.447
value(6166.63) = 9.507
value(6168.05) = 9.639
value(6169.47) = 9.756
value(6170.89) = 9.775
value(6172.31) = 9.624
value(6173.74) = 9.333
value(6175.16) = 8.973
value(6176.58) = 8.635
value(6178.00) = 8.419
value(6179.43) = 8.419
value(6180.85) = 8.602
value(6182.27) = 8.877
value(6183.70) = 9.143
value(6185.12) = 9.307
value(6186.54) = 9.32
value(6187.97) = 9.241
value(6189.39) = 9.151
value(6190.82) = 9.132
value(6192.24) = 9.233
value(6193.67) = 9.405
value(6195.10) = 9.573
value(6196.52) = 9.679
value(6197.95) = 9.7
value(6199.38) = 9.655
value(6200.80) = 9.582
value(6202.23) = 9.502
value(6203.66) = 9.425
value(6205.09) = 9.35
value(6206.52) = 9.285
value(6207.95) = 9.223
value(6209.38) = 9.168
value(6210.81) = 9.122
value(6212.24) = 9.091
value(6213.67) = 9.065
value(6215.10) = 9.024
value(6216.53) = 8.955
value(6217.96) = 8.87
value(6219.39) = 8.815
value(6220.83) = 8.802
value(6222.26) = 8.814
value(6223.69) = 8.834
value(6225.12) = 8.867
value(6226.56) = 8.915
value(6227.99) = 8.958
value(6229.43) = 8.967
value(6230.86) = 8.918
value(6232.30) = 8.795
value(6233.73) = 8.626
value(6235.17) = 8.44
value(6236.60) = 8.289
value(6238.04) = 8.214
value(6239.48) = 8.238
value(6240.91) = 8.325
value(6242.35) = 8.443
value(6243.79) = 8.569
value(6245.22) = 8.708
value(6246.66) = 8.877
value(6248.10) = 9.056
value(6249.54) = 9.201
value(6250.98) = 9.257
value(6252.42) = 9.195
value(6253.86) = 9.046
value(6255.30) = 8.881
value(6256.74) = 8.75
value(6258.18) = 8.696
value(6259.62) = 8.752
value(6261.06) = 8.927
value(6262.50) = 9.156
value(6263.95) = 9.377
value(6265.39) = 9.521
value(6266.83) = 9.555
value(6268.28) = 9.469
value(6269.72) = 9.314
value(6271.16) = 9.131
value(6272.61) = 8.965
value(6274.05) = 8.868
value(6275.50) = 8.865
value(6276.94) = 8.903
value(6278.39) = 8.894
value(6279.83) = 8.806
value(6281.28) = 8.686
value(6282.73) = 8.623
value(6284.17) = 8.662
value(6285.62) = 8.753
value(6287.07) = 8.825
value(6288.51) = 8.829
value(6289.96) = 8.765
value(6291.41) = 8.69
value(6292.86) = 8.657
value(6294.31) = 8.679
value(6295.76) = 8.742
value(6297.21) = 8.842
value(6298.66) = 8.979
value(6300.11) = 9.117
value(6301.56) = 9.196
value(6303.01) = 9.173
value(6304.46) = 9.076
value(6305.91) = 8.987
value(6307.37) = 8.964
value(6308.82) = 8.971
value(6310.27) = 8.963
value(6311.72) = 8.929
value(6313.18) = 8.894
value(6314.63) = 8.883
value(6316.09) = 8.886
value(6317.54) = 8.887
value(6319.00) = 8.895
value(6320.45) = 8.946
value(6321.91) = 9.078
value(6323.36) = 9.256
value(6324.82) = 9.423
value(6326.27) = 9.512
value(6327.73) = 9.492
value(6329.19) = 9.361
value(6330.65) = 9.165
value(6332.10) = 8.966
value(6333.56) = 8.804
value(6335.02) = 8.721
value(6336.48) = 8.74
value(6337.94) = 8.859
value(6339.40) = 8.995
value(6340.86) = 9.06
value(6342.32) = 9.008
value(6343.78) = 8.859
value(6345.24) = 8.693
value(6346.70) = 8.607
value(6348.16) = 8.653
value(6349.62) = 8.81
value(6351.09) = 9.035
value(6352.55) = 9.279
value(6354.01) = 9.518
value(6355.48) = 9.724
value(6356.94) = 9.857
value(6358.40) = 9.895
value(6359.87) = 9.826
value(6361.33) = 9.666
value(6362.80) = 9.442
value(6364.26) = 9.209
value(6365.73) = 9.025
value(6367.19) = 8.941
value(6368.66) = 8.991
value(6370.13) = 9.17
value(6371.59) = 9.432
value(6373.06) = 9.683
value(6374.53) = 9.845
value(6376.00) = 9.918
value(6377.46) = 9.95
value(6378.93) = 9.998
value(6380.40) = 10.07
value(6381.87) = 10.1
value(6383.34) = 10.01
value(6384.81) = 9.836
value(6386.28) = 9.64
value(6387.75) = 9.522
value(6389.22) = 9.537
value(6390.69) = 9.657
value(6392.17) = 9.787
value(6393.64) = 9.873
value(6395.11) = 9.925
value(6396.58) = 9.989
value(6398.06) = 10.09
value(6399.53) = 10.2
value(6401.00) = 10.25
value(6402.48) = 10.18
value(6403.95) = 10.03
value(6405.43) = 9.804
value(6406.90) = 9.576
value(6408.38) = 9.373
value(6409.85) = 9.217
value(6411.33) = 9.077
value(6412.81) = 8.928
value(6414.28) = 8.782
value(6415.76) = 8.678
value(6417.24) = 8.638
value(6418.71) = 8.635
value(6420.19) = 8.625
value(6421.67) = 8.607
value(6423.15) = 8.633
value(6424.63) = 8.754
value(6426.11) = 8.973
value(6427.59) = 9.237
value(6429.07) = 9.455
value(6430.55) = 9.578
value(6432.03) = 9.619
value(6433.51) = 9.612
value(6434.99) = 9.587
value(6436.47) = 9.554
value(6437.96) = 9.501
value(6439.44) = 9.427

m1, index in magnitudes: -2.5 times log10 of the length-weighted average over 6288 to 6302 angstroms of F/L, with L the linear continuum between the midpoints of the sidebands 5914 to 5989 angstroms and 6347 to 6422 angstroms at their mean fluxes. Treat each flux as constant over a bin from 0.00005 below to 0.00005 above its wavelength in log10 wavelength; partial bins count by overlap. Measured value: 0.084 mag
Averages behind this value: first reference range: 9.75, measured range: 8.84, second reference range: 9.5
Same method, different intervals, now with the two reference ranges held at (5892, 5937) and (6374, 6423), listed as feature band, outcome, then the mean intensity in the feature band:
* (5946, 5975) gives 0.06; 9.67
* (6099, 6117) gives 0.10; 9.15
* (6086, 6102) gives 0.09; 9.26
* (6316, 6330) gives 0.06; 9.19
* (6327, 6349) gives 0.09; 8.93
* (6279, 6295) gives 0.12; 8.73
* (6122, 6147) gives 0.06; 9.42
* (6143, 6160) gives 0.12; 8.86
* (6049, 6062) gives 0.05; 9.59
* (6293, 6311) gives 0.09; 8.97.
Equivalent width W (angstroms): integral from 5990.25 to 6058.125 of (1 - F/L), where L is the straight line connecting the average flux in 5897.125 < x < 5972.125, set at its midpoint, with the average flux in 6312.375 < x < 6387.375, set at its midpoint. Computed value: 1.0 angstroms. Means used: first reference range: 9.93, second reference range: 9.29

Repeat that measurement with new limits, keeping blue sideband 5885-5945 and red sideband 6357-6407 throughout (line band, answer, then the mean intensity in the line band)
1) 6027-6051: 1.5 angstroms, 9.41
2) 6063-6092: 1.5 angstroms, 9.49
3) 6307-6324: 1.5 angstroms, 8.96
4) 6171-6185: 1.4 angstroms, 8.94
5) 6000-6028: 0.7 angstroms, 9.81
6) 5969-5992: 1.1 angstroms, 9.61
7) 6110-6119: 0.7 angstroms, 9.2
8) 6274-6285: 1.2 angstroms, 8.78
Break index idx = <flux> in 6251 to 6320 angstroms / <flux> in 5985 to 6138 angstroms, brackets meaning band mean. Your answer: 0.94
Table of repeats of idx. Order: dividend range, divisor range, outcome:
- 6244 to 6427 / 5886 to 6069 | 0.93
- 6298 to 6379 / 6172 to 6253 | 1.02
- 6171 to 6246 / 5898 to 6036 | 0.92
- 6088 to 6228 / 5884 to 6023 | 0.93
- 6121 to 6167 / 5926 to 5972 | 0.95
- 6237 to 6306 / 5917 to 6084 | 0.92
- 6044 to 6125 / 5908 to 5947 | 0.95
